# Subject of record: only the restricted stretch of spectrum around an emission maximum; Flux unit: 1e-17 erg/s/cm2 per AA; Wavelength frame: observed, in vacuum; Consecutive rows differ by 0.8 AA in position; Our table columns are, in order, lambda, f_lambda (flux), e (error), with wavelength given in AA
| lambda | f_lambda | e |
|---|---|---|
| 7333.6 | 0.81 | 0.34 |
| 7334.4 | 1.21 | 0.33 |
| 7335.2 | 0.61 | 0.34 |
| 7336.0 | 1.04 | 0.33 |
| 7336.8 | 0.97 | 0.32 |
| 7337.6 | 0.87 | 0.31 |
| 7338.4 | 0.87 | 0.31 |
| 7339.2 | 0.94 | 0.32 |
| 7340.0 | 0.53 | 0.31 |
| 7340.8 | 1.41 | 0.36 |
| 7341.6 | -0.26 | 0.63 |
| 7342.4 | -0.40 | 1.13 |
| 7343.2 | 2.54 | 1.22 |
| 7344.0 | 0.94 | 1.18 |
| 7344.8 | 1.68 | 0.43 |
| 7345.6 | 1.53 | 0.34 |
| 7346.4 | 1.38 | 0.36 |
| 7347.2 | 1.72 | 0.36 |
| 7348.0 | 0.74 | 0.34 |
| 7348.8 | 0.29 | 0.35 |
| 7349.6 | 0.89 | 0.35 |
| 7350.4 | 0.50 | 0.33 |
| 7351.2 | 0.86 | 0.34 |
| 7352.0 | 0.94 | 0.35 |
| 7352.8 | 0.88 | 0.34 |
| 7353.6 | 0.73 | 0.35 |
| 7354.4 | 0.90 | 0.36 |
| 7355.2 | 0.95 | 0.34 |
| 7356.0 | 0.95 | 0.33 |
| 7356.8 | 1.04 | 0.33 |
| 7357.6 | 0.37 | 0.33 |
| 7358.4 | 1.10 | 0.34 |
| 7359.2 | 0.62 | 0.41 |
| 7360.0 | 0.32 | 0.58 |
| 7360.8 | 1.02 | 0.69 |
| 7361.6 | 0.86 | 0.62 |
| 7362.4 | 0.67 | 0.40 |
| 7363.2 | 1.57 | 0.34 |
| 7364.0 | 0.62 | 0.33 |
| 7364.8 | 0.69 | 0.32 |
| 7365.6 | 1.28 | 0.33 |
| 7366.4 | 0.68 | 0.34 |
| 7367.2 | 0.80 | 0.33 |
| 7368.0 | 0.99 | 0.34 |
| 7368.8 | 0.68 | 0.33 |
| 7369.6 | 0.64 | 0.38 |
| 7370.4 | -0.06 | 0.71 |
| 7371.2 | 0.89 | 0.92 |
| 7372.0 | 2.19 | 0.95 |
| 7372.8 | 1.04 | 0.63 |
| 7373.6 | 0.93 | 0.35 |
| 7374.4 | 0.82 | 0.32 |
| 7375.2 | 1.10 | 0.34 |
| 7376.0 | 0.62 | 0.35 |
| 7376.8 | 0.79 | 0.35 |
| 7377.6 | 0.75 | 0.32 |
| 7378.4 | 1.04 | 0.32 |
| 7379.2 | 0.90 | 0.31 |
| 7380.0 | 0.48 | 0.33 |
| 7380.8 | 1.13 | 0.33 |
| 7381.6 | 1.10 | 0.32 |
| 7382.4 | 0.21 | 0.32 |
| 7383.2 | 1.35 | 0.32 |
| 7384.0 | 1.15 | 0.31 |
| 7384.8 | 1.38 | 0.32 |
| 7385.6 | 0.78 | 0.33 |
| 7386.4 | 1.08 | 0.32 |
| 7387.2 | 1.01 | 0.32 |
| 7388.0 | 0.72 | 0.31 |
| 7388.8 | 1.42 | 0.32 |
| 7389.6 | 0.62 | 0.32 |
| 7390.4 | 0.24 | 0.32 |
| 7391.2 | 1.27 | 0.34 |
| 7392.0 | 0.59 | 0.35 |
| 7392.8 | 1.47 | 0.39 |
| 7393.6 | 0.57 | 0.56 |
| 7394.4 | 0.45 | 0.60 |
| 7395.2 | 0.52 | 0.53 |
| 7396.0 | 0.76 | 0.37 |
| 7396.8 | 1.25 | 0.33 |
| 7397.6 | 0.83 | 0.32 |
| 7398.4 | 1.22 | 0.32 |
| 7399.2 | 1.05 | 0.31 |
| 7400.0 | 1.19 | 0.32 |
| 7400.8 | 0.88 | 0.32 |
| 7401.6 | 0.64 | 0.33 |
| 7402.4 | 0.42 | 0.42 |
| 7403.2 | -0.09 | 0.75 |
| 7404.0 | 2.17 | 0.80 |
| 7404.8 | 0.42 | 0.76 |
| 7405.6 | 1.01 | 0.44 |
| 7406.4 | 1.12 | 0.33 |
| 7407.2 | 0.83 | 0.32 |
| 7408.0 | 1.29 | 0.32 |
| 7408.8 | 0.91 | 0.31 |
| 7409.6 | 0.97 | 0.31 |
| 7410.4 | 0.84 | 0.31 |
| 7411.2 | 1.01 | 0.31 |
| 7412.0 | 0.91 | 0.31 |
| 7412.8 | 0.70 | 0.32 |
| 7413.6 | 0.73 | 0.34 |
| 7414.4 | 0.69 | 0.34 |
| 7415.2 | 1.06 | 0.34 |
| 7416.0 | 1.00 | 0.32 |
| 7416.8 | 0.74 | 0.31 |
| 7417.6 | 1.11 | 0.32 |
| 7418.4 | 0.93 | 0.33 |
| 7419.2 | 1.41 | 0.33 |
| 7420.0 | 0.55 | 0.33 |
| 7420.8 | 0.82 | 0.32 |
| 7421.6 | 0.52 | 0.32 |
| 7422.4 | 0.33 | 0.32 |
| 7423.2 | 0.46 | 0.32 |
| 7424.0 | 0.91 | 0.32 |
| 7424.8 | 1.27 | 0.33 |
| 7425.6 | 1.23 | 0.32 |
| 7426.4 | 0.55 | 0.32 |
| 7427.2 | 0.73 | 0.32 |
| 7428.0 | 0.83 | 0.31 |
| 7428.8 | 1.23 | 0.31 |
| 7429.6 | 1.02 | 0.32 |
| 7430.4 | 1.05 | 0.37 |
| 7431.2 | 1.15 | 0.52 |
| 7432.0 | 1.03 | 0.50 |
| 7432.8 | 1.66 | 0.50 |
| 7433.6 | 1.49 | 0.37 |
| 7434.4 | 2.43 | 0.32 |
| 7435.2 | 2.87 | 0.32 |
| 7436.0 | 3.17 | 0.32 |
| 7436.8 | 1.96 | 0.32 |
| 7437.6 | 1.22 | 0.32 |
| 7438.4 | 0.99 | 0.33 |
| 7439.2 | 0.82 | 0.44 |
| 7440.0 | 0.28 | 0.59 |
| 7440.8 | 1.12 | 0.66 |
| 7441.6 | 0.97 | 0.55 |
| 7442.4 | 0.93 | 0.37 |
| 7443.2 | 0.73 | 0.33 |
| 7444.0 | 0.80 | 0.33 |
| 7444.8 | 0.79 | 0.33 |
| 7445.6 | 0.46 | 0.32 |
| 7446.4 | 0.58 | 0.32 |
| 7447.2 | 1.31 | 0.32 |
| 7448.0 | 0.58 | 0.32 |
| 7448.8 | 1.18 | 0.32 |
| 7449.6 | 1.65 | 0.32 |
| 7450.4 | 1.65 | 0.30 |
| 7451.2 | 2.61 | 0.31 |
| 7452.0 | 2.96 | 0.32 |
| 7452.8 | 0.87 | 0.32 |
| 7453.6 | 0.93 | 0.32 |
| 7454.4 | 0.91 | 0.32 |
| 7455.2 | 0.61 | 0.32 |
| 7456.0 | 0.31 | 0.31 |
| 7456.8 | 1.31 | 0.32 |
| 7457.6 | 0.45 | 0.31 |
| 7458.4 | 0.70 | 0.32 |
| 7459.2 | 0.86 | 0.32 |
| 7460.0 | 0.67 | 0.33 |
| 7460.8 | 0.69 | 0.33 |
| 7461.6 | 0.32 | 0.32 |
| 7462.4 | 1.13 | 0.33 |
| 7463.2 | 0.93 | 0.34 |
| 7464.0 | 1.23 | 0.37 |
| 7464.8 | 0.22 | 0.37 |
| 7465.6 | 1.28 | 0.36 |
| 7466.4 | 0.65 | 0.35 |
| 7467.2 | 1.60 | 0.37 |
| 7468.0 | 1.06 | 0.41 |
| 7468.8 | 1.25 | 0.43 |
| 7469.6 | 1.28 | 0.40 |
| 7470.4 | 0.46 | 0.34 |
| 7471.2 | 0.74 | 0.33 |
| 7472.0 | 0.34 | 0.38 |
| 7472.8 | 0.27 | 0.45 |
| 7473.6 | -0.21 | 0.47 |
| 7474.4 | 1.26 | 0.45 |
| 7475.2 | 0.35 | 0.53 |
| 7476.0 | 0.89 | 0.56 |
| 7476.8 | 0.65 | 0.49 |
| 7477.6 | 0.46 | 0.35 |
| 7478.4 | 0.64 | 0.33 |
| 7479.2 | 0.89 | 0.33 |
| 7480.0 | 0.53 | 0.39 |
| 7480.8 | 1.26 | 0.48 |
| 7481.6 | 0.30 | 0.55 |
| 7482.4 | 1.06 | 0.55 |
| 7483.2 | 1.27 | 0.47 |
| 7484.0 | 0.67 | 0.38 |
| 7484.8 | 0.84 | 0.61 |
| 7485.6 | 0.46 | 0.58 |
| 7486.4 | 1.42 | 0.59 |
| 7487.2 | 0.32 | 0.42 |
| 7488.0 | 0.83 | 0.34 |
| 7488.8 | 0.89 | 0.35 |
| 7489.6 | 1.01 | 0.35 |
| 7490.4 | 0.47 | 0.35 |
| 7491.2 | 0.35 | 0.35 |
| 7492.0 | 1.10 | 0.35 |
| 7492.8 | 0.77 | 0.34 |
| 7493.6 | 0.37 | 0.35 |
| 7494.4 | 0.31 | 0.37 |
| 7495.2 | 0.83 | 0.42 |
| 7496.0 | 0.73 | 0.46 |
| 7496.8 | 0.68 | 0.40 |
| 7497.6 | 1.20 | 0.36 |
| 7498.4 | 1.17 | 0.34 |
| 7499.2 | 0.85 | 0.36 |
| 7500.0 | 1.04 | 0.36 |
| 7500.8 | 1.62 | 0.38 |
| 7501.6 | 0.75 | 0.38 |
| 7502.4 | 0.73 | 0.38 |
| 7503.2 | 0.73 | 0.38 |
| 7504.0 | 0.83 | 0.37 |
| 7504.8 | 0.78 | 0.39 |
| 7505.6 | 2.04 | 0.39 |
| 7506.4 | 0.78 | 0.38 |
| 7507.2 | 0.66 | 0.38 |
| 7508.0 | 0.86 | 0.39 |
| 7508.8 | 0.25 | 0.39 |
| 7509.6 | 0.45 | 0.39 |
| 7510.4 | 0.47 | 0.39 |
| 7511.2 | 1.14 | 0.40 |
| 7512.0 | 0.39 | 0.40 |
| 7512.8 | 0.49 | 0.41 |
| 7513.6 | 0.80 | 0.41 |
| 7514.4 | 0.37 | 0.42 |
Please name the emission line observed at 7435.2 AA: [S II]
